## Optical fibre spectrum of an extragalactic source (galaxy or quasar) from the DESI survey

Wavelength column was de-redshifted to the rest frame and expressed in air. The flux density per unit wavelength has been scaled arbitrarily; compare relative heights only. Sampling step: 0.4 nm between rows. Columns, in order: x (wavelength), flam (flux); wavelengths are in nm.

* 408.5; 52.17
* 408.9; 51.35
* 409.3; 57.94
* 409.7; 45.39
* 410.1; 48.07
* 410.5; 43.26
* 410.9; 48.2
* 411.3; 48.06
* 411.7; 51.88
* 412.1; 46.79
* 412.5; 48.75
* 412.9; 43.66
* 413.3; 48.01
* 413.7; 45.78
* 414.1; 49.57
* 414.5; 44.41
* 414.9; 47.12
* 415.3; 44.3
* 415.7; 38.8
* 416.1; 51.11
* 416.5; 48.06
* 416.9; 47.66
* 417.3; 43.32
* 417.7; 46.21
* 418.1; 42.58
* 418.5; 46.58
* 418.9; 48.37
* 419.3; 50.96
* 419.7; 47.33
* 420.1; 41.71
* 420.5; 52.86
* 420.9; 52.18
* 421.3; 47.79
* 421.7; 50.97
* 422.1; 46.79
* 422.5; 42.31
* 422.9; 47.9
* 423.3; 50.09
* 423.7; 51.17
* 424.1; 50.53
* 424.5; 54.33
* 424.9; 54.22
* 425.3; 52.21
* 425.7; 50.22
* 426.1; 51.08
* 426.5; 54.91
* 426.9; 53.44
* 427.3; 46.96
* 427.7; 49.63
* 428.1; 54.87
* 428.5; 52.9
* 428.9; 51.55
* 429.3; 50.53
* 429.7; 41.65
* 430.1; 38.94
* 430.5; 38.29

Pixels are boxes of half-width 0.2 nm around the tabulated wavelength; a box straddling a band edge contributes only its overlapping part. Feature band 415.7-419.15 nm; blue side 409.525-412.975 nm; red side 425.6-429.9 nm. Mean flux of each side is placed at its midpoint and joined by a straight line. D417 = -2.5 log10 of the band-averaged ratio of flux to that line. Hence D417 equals 0.05 mag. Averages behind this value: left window 47.3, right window 50.7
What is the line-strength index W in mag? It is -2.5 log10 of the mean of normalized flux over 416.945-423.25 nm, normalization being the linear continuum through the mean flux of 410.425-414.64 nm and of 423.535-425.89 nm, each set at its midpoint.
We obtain 0.07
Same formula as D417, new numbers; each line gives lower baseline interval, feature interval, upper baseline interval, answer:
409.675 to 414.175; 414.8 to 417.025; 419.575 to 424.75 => 0.04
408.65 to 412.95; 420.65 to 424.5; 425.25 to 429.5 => 0.03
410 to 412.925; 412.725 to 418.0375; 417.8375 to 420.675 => 0.03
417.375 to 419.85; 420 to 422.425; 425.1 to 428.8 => -0.01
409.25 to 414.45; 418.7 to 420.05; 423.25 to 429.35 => 0.04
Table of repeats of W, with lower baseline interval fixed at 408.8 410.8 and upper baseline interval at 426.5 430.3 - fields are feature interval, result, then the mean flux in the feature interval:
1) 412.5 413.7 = 0.06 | 46.3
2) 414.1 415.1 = 0.06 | 46.5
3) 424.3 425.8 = -0.08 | 52.9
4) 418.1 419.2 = 0.05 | 46.9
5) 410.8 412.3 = 0.01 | 48.8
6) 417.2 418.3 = 0.12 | 44.1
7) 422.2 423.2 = 0.08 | 45.8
